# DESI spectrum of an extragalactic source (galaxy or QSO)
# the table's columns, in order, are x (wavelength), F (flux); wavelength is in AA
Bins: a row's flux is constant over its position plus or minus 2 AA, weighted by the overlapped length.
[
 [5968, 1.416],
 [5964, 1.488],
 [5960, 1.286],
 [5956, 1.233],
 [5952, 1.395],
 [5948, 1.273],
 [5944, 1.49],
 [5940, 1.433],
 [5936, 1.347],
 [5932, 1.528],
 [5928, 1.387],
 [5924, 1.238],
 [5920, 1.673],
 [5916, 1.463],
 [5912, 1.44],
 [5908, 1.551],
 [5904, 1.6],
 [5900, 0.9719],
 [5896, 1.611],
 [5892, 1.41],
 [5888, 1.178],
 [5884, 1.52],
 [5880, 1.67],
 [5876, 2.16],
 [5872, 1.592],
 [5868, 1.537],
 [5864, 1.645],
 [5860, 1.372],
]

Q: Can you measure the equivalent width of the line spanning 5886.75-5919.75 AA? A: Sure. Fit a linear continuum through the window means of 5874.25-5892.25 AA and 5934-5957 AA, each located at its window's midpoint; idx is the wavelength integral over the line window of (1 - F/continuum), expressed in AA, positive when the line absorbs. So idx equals 2.1 AA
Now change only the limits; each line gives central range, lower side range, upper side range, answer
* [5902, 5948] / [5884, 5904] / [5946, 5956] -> -4.5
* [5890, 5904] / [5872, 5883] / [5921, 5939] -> 2.5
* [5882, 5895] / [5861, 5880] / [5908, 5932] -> 1.8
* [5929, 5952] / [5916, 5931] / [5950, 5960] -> -0.7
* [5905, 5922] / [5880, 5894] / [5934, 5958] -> -1.8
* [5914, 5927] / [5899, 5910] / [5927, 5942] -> -0.3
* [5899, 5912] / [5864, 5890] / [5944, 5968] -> 0.9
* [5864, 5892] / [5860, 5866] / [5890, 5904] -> -2.3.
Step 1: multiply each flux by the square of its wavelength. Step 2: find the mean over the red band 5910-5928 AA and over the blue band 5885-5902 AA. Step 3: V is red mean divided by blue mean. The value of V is 1.1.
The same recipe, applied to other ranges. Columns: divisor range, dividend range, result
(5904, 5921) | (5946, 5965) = 0.88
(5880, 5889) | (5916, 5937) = 1.02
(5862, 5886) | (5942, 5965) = 0.83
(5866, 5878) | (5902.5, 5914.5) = 0.88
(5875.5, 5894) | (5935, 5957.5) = 0.90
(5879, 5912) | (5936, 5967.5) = 0.98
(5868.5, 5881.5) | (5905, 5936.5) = 0.83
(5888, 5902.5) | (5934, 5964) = 1.05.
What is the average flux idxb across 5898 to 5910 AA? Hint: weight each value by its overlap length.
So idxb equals 1.37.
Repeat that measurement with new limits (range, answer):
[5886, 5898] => 1.4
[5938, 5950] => 1.4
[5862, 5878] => 1.73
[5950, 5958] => 1.31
